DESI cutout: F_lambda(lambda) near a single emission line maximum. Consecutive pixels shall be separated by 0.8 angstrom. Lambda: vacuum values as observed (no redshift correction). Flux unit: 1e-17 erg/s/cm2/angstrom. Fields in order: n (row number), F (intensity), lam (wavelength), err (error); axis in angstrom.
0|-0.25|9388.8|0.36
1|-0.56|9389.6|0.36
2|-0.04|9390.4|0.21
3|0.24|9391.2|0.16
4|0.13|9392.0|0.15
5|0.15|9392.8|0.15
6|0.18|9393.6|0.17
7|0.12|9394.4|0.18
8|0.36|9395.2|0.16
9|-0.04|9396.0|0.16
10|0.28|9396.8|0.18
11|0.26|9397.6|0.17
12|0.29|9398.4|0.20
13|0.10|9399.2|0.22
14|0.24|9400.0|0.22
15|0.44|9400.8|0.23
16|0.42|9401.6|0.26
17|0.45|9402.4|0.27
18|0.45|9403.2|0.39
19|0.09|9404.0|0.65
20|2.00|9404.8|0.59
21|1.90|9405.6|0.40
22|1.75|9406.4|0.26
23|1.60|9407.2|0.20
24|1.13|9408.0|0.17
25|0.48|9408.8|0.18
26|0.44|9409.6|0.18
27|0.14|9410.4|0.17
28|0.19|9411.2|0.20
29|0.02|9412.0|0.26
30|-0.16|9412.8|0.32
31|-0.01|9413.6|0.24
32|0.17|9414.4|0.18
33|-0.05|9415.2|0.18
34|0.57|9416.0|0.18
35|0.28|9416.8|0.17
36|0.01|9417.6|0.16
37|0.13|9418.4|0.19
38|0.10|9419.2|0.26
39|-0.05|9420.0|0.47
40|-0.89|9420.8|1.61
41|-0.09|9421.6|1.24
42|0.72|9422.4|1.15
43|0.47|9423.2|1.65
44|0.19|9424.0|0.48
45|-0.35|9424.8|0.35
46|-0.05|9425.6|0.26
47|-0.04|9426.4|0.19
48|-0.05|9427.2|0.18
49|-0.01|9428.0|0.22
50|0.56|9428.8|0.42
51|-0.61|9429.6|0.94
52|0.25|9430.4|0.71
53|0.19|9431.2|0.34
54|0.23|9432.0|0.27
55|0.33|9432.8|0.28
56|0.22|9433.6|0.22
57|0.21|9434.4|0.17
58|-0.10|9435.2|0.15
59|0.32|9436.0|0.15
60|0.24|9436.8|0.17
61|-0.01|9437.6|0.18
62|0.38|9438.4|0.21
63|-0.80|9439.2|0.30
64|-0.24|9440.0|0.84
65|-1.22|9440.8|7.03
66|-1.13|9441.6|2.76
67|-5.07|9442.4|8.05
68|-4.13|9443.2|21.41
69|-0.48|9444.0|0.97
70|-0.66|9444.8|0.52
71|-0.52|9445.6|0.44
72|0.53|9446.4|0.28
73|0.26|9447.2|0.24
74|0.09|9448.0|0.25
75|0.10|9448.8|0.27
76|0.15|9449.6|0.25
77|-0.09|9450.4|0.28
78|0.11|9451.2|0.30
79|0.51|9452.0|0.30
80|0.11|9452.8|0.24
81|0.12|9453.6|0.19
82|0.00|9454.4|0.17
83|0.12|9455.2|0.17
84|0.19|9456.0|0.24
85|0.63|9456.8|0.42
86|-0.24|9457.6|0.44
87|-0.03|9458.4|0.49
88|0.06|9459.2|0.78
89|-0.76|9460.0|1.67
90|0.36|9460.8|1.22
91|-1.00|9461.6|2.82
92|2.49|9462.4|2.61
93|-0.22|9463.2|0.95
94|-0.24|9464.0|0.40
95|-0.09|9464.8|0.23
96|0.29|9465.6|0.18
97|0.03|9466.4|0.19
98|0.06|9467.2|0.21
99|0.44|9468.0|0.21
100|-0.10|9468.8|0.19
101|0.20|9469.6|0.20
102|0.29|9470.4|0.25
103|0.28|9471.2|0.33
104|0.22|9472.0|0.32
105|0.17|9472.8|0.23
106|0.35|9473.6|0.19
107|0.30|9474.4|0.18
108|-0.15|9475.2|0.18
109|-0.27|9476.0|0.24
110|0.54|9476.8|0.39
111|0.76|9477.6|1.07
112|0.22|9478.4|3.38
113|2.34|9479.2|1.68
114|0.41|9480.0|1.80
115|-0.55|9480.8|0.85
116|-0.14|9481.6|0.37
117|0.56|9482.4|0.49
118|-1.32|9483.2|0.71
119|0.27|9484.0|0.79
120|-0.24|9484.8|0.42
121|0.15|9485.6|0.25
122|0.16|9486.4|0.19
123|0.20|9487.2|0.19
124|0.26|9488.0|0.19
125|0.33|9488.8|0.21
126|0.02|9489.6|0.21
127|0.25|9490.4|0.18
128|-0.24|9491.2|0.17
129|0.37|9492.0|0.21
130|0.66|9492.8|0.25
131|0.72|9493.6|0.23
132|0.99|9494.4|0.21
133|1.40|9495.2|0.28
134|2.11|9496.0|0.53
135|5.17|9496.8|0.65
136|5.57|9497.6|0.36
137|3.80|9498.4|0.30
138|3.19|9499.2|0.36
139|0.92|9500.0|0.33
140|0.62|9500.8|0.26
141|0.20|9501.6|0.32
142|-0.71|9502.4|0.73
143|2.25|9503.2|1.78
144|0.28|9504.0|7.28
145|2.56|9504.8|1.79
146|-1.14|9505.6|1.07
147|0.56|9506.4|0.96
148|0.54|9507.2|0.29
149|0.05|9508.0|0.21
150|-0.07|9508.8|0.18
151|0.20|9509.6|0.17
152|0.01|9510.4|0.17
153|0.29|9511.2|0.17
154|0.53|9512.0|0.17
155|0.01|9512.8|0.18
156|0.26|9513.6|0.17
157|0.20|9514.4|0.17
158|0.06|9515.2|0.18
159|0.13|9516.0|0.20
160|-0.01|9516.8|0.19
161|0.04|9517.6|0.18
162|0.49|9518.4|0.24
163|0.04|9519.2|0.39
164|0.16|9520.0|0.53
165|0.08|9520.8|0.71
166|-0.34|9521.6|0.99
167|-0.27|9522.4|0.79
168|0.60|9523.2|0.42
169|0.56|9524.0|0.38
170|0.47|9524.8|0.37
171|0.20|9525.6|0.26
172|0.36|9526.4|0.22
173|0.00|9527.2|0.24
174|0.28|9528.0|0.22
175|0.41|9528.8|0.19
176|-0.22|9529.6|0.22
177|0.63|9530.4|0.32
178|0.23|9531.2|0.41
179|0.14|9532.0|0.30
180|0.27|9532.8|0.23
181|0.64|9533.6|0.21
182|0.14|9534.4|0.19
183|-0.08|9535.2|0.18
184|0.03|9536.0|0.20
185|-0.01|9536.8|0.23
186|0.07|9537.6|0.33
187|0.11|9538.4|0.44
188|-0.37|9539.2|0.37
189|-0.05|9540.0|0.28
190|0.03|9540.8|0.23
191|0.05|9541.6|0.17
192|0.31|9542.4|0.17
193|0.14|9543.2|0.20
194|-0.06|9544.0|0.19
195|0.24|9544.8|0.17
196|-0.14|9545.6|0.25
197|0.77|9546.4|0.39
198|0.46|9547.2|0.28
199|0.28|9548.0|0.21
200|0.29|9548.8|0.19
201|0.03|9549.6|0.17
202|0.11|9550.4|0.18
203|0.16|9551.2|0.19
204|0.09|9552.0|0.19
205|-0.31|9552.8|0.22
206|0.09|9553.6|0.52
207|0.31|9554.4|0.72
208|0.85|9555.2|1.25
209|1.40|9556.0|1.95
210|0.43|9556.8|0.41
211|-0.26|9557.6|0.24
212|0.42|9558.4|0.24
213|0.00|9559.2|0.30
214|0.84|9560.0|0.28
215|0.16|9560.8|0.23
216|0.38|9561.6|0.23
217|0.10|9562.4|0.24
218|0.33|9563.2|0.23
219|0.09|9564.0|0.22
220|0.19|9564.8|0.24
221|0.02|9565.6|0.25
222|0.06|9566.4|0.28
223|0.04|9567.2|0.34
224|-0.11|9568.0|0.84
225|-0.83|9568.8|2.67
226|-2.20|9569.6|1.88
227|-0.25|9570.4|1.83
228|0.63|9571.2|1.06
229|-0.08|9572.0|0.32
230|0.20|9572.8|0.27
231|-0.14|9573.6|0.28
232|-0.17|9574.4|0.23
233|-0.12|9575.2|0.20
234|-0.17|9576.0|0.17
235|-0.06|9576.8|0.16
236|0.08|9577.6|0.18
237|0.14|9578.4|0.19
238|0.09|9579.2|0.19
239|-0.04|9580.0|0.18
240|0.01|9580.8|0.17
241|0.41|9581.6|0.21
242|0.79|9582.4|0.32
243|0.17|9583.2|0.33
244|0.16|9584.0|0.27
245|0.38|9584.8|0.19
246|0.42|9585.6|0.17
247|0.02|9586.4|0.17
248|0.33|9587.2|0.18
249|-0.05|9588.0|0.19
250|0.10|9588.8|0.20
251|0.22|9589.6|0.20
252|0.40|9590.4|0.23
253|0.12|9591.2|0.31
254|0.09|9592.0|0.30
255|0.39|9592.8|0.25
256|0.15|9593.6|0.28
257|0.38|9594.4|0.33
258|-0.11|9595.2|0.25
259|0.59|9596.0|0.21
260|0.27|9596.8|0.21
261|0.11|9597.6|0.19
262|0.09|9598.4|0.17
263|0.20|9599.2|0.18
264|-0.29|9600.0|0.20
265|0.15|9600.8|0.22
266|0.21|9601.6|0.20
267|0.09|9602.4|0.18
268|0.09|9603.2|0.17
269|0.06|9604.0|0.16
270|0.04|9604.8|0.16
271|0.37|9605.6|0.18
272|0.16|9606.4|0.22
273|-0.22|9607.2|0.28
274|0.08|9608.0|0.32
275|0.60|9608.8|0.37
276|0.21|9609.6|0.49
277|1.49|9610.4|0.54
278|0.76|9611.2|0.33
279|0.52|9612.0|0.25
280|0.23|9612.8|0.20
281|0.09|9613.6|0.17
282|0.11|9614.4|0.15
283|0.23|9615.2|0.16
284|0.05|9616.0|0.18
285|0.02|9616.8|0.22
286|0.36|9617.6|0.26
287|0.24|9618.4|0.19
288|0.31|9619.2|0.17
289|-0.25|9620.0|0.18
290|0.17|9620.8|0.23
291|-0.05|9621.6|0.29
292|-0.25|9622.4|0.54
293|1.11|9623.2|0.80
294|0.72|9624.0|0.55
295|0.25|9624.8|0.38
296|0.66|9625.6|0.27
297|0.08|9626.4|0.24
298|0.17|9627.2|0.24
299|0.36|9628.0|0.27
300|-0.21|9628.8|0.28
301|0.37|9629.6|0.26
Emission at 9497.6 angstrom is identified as [O III]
